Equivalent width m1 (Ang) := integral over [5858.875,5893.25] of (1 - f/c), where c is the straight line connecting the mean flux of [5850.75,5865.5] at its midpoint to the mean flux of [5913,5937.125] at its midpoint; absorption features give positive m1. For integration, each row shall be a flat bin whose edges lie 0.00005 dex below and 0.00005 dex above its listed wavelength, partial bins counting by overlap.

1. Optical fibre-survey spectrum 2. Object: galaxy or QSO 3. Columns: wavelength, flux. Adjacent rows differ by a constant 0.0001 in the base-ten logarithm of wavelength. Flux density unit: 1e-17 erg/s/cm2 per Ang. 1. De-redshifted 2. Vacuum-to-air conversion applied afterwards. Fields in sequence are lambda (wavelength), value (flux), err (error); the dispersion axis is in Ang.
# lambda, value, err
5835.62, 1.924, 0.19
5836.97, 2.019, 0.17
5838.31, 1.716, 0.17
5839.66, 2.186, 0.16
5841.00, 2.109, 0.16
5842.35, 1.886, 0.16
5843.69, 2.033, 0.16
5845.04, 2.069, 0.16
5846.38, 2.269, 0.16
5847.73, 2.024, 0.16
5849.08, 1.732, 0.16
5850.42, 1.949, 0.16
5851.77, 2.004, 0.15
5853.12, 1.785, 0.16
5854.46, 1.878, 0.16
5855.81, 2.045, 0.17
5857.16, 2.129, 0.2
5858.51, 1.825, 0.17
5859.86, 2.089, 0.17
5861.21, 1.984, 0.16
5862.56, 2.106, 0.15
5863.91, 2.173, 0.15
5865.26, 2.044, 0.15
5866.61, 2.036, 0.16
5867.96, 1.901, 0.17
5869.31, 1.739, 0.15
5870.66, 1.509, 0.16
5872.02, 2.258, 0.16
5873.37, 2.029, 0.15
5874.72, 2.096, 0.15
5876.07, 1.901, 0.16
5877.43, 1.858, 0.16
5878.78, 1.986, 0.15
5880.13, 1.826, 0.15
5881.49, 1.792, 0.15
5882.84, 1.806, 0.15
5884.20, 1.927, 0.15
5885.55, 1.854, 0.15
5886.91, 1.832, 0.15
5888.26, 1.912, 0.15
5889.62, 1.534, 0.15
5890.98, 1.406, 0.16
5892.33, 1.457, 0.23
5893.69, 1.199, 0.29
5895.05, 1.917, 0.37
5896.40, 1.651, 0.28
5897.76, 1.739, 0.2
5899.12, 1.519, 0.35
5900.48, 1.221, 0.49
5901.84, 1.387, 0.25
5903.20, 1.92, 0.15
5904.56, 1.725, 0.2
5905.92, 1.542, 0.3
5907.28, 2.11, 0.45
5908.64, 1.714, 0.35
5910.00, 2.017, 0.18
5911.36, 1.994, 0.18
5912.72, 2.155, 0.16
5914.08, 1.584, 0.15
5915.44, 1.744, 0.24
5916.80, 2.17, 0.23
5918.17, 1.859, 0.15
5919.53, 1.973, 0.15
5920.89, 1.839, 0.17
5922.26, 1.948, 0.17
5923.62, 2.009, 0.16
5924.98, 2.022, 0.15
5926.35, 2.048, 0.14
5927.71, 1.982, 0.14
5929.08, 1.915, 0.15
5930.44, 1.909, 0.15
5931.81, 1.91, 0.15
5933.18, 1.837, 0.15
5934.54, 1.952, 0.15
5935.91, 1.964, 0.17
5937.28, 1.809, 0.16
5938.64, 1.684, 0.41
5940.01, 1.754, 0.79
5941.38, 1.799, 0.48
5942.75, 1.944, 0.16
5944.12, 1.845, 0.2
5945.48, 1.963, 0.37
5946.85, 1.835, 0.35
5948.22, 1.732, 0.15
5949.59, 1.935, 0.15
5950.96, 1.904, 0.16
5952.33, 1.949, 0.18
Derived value 1.8 Ang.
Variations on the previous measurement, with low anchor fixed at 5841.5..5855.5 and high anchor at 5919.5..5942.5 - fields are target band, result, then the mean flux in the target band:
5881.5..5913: 3.5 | 1.72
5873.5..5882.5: 0.1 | 1.91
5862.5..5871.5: 0.1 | 1.92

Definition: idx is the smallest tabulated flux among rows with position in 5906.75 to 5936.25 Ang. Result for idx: 1.584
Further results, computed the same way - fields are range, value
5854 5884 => 1.509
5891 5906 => 1.199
